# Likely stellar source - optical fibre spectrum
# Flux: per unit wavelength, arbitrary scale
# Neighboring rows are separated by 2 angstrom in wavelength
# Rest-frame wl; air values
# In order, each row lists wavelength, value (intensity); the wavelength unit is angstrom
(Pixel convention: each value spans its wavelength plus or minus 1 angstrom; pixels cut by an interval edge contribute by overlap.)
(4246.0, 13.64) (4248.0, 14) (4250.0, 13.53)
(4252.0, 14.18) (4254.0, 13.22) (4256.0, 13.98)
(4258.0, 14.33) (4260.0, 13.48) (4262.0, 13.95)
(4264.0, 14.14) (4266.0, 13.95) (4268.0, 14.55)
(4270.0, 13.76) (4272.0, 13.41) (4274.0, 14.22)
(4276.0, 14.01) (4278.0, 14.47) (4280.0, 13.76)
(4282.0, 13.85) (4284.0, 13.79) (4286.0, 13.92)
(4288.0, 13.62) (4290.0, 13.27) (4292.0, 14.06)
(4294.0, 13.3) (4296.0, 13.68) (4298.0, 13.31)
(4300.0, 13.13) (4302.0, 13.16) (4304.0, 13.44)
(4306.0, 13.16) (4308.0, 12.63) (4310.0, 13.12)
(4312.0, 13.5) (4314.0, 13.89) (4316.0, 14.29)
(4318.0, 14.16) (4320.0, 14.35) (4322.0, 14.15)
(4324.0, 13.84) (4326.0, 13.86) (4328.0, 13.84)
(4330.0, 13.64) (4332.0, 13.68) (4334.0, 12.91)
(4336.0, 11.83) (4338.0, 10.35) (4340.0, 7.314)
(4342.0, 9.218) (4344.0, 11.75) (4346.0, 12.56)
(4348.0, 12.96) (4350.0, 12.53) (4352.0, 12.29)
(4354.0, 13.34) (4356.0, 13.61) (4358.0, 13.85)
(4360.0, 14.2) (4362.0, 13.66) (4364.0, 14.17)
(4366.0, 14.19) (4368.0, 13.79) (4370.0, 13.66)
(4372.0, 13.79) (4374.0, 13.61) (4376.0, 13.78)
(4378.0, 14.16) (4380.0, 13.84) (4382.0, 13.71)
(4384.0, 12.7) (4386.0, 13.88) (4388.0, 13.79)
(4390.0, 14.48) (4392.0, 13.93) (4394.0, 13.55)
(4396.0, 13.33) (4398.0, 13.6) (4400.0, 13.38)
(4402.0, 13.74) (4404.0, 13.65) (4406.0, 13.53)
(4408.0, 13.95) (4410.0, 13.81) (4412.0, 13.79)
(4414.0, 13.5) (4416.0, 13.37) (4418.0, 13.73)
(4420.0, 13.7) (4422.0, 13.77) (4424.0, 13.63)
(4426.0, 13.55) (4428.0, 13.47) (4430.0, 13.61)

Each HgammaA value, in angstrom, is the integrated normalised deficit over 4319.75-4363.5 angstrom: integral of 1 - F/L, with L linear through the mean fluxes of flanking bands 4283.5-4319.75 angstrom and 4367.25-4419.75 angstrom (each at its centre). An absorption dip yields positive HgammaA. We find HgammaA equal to 2.90 angstrom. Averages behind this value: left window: 13.5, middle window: 12.7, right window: 13.7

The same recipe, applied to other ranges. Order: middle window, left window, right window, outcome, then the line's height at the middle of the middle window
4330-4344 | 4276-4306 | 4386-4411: 2.59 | 13.7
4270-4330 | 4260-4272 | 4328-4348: -3.93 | 12.9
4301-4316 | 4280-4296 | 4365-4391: 0.41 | 13.7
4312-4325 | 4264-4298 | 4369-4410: -0.25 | 13.8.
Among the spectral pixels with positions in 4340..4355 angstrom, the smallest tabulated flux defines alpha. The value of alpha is 7.314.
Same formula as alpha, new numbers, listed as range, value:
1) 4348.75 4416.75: 12.29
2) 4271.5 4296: 13.27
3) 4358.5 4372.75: 13.66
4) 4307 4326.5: 12.63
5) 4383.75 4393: 12.7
